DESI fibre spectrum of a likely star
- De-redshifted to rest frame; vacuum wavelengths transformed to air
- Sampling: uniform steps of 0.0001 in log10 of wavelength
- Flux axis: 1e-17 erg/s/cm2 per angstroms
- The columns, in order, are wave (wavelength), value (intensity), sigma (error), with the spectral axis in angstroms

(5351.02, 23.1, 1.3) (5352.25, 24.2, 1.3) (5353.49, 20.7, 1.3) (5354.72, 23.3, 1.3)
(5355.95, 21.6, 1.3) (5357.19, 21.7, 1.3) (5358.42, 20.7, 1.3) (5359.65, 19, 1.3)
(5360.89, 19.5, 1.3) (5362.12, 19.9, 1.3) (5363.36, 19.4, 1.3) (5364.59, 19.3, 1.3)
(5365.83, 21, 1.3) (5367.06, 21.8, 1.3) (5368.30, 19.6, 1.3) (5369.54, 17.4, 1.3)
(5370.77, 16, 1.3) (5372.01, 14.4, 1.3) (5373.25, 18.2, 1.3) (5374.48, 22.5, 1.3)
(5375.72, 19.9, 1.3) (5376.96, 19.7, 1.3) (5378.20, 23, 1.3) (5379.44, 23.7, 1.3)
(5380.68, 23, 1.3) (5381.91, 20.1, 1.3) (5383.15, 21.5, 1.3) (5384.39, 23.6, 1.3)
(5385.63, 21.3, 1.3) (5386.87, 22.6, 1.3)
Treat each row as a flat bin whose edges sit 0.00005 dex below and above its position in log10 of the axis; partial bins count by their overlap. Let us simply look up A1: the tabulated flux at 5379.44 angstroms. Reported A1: 23.7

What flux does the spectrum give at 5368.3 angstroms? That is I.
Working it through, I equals 19.6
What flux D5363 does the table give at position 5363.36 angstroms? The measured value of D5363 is 19.4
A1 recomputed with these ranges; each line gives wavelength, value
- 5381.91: 20.1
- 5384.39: 23.6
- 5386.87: 22.6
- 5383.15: 21.5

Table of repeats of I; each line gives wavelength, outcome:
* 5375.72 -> 19.9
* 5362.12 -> 19.9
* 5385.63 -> 21.3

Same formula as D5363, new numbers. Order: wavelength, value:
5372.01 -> 14.4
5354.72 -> 23.3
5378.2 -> 23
